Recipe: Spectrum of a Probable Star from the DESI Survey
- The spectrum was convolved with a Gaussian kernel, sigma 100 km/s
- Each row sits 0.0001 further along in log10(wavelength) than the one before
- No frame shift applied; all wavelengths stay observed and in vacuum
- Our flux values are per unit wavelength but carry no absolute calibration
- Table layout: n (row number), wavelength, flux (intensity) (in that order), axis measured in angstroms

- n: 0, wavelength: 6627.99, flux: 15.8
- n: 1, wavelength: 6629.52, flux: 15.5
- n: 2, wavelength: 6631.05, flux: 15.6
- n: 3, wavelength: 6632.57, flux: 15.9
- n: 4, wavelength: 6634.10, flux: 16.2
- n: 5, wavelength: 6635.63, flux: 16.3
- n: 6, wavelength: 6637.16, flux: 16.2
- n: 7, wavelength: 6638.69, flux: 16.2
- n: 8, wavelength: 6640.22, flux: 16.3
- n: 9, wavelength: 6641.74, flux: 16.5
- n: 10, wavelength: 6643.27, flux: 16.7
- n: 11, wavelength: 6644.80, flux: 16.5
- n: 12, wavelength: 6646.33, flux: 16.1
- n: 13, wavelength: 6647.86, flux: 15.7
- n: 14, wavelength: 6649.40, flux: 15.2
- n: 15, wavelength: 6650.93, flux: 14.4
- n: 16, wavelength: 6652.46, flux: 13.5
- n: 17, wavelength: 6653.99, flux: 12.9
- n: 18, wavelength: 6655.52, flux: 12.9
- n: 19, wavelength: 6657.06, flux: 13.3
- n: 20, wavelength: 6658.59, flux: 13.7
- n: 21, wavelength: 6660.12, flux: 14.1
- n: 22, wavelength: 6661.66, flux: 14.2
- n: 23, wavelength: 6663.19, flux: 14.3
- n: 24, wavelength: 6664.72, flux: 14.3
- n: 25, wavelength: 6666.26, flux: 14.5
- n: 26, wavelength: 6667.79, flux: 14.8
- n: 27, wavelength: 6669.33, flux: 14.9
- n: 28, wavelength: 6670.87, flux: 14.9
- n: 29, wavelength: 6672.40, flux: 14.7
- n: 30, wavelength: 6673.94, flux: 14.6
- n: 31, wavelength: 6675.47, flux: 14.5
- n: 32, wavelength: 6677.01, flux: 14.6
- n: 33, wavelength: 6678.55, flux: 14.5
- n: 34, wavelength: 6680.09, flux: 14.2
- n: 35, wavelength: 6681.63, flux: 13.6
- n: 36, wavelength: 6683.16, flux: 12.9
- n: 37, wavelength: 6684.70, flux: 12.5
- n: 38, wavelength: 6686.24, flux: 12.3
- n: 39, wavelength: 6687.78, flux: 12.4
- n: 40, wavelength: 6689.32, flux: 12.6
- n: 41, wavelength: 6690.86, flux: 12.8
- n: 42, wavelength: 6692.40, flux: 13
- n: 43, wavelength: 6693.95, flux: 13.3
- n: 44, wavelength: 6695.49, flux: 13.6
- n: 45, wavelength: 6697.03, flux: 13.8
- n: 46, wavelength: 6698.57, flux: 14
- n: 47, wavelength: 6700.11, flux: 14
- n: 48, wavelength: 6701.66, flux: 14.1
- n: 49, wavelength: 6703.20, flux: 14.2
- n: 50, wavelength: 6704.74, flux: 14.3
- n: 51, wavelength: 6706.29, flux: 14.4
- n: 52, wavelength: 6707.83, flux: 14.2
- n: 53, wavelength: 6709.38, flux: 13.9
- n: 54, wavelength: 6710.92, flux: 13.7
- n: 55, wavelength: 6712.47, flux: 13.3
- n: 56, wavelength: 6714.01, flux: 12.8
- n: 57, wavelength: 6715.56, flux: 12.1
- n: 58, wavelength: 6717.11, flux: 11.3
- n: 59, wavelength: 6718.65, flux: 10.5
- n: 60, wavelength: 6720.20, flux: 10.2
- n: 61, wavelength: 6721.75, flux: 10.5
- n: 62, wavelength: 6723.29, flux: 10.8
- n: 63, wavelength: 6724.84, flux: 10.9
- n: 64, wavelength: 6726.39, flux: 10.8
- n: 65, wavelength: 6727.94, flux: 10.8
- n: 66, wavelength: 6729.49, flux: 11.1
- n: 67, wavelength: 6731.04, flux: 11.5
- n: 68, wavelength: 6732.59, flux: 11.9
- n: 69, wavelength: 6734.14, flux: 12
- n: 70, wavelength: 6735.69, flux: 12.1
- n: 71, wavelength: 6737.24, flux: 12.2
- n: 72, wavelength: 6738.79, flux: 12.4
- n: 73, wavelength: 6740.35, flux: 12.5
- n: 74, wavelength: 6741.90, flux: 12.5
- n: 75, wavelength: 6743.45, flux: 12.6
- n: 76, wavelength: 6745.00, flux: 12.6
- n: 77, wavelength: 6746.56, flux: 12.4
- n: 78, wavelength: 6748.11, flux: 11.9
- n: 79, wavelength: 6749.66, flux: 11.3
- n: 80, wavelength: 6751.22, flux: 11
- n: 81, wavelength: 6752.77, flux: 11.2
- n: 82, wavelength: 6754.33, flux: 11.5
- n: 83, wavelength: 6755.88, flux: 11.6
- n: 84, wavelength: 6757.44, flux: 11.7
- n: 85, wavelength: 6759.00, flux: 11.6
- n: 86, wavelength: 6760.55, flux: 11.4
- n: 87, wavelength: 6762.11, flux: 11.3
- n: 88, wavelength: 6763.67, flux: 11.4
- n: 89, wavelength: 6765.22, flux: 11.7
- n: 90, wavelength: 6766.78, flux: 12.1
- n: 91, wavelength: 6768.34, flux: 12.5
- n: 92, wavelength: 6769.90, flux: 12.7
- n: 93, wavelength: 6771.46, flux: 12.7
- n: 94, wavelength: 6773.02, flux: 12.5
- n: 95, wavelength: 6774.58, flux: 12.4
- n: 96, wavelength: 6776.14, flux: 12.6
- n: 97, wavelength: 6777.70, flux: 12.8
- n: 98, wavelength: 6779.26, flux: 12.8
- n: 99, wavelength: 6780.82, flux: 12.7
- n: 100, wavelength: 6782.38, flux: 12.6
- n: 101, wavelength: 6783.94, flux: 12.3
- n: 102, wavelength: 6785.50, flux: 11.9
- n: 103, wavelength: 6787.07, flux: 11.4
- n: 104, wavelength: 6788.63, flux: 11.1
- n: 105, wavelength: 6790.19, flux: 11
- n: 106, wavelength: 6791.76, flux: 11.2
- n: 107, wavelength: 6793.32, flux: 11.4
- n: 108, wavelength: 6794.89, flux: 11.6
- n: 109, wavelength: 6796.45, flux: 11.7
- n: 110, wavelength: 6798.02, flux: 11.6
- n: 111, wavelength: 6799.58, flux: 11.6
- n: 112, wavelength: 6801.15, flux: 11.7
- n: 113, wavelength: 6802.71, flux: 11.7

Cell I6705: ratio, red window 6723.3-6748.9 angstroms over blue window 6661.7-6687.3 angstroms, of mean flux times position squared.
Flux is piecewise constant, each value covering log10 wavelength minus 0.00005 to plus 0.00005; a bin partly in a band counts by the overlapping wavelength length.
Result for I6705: 0.86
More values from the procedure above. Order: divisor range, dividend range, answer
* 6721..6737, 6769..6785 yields 1.13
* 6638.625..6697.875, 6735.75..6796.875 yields 0.87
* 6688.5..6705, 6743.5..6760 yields 0.88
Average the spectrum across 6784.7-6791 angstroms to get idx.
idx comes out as 11.3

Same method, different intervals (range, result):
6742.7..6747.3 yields 12.5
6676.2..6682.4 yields 14.2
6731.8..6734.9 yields 11.9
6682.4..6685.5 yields 12.7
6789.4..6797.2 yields 11.4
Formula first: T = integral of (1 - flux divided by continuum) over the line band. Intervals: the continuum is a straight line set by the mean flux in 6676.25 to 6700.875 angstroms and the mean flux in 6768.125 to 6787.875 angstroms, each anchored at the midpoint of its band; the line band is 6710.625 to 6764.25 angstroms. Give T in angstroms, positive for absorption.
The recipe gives 4.96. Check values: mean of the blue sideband 13.4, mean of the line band 11.7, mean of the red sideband 12.5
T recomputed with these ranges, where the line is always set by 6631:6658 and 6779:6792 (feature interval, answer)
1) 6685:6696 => 1.1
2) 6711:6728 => 2.7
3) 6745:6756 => 1.0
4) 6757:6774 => 0.5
